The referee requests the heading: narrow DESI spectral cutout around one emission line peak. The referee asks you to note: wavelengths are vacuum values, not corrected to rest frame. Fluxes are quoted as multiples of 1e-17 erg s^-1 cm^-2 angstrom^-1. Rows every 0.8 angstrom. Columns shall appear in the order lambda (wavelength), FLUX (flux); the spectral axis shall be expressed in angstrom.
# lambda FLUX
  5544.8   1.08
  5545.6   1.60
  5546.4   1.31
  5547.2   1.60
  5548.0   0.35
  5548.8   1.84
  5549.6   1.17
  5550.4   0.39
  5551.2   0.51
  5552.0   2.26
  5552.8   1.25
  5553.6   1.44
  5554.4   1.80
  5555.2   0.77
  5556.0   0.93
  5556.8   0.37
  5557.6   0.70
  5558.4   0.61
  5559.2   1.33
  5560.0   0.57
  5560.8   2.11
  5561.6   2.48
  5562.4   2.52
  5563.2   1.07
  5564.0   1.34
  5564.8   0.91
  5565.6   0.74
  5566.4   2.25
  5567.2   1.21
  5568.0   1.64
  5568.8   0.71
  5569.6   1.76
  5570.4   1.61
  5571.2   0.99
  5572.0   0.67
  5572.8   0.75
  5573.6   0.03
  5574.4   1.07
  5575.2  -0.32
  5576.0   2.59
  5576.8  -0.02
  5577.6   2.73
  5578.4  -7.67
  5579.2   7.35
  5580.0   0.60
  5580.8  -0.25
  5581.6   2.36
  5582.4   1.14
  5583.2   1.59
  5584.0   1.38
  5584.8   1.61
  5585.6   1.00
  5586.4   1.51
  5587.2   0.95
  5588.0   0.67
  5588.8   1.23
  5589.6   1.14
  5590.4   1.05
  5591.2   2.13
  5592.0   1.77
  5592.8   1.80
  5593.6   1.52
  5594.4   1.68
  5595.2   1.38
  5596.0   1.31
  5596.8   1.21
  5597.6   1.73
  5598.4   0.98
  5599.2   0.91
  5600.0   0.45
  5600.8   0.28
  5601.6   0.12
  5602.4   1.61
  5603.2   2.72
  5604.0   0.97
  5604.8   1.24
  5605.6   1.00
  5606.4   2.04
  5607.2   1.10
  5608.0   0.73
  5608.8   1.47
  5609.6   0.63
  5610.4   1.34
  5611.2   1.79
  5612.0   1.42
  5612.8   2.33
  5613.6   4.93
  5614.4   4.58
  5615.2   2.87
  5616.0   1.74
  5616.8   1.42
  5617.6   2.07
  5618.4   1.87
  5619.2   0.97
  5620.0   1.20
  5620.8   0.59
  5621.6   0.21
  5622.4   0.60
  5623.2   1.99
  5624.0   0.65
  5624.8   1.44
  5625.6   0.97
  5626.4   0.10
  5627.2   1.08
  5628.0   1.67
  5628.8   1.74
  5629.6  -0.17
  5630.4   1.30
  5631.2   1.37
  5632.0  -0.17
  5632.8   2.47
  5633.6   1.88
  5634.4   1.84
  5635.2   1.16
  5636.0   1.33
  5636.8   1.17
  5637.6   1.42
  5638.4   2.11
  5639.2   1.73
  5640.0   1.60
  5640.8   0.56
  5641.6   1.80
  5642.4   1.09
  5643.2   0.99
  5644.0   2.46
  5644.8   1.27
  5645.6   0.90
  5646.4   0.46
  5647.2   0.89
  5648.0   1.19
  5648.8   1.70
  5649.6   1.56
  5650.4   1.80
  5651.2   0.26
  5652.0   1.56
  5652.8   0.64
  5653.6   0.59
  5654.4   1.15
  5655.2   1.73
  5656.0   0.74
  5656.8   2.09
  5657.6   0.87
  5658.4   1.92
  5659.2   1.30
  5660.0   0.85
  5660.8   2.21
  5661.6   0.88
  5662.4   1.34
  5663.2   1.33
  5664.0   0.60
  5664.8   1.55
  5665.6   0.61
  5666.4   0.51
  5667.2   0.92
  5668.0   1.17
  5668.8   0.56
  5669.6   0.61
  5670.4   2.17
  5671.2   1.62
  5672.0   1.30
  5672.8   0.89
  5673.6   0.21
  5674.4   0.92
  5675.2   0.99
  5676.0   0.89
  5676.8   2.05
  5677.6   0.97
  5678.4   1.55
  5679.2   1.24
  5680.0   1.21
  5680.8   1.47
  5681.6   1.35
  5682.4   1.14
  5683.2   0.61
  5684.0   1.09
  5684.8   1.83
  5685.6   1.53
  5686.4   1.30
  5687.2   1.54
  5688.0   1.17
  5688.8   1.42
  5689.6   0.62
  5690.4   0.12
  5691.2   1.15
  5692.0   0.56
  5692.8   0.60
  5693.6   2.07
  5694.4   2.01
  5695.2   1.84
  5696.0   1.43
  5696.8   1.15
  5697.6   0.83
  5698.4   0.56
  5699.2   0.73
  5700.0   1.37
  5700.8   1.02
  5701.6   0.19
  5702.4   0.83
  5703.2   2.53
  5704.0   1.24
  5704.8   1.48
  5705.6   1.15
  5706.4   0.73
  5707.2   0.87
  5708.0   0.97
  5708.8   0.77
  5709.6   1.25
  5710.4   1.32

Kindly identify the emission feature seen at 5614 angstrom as [O III]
